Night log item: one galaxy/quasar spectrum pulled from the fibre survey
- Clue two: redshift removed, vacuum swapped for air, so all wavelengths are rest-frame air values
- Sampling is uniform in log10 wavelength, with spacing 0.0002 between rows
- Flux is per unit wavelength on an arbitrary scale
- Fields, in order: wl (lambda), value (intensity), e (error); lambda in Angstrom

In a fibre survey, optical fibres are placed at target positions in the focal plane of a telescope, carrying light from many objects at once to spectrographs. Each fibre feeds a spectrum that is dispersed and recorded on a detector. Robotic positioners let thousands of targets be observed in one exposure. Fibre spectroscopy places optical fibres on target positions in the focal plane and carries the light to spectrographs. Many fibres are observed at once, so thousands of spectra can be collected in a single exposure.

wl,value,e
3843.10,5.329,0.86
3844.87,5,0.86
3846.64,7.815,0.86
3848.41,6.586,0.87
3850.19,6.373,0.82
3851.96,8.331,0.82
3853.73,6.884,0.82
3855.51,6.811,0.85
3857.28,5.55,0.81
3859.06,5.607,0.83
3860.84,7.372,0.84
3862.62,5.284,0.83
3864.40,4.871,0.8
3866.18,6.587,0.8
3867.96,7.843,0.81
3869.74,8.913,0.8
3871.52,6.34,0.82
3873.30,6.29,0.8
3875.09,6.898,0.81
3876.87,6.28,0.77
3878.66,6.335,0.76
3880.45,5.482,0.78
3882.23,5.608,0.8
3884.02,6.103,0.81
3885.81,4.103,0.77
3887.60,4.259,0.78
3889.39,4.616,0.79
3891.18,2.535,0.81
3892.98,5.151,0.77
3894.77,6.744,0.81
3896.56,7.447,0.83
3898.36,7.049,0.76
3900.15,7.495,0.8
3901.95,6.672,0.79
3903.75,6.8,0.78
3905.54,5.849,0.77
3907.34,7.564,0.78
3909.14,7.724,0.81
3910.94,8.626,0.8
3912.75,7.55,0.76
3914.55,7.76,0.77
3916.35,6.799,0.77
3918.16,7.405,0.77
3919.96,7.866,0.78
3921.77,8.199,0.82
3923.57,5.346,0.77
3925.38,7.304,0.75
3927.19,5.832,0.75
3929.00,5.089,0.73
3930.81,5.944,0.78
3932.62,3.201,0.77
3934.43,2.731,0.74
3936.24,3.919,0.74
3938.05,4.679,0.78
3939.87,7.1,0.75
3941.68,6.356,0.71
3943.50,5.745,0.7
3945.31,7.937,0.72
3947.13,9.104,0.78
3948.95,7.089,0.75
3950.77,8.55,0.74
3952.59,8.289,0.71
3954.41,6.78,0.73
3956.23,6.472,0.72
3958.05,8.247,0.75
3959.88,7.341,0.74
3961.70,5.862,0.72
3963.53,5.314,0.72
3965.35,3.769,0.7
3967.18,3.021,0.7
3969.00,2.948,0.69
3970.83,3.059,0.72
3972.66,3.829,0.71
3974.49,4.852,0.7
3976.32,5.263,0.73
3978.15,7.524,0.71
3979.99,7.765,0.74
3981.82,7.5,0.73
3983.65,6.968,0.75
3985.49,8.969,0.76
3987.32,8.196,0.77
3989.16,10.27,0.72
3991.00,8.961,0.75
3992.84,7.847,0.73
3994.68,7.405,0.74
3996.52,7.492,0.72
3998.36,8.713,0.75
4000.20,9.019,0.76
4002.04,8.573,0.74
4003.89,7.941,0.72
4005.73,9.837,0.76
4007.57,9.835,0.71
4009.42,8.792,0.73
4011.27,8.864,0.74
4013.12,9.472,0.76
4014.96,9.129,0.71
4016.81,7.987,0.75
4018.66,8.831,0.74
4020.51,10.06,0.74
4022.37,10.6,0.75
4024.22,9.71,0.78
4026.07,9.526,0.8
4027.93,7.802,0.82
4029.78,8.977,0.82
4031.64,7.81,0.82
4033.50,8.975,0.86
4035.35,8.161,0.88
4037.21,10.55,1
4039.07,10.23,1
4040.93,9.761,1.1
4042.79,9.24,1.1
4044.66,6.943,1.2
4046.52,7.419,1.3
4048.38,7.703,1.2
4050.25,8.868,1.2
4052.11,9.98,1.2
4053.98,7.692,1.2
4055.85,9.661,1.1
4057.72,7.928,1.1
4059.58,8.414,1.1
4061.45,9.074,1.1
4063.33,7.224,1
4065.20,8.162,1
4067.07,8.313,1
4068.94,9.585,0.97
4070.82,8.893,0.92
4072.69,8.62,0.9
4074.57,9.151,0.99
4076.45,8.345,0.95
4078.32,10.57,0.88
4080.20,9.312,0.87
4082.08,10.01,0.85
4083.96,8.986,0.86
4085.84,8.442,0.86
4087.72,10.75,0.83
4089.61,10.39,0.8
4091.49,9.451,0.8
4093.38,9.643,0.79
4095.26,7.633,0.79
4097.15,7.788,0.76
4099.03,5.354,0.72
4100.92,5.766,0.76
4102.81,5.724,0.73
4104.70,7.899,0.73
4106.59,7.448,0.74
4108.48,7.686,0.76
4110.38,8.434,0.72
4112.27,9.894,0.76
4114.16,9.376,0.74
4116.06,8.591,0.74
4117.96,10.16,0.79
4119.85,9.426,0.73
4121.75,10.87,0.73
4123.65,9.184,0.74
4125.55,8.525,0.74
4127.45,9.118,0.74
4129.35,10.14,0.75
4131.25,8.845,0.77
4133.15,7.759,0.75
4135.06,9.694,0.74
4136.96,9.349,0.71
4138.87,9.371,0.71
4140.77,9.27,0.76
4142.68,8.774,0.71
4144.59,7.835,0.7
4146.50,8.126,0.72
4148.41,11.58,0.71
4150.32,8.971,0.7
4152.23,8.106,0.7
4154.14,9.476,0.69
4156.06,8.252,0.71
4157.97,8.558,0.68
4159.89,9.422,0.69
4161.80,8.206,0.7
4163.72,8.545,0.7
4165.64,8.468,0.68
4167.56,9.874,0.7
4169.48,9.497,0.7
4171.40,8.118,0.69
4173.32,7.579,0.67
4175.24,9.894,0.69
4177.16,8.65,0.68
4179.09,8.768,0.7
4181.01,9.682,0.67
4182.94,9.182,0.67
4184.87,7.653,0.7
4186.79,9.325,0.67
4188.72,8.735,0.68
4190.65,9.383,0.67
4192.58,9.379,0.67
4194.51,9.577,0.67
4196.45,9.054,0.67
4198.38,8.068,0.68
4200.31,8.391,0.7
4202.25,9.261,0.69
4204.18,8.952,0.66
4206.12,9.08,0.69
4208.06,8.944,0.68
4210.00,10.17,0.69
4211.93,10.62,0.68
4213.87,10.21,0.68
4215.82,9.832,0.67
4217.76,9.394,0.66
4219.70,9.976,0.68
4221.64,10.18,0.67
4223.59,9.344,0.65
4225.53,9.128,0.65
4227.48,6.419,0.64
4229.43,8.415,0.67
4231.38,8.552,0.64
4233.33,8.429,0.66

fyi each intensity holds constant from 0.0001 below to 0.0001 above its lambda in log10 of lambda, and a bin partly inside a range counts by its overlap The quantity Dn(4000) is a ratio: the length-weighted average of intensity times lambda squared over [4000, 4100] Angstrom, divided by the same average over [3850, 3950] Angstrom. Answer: 1.51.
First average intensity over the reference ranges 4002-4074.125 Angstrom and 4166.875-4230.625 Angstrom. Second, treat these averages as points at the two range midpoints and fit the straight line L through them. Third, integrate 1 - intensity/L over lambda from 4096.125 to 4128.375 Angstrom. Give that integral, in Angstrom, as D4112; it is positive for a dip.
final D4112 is 2.39 Angstrom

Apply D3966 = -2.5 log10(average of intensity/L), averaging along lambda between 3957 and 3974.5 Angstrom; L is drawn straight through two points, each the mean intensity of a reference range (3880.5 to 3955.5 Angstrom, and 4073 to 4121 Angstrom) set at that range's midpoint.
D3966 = 0.39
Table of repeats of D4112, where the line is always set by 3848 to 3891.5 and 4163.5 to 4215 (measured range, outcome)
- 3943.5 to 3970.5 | 2.1 Angstrom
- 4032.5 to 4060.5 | -3.7 Angstrom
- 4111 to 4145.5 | -2.9 Angstrom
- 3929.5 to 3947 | 3.4 Angstrom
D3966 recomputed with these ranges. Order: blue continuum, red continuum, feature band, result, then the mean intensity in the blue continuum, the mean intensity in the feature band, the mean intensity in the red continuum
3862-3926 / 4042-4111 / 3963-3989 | 0.27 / 6.5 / 5.79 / 8.44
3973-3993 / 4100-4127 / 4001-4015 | -0.17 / 7.53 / 9.05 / 8.51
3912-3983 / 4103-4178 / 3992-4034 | -0.24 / 6.14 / 8.84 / 8.92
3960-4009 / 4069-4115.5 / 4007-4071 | -0.14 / 6.98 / 8.85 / 8.58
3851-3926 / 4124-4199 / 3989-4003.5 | -0.13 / 6.53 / 8.42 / 8.95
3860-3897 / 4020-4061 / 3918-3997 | 0.15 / 5.93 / 6.43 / 8.9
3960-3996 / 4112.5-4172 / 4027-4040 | -0.22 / 6.32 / 8.93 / 9.09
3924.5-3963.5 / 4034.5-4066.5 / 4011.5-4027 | -0.18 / 6.34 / 9.39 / 8.64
